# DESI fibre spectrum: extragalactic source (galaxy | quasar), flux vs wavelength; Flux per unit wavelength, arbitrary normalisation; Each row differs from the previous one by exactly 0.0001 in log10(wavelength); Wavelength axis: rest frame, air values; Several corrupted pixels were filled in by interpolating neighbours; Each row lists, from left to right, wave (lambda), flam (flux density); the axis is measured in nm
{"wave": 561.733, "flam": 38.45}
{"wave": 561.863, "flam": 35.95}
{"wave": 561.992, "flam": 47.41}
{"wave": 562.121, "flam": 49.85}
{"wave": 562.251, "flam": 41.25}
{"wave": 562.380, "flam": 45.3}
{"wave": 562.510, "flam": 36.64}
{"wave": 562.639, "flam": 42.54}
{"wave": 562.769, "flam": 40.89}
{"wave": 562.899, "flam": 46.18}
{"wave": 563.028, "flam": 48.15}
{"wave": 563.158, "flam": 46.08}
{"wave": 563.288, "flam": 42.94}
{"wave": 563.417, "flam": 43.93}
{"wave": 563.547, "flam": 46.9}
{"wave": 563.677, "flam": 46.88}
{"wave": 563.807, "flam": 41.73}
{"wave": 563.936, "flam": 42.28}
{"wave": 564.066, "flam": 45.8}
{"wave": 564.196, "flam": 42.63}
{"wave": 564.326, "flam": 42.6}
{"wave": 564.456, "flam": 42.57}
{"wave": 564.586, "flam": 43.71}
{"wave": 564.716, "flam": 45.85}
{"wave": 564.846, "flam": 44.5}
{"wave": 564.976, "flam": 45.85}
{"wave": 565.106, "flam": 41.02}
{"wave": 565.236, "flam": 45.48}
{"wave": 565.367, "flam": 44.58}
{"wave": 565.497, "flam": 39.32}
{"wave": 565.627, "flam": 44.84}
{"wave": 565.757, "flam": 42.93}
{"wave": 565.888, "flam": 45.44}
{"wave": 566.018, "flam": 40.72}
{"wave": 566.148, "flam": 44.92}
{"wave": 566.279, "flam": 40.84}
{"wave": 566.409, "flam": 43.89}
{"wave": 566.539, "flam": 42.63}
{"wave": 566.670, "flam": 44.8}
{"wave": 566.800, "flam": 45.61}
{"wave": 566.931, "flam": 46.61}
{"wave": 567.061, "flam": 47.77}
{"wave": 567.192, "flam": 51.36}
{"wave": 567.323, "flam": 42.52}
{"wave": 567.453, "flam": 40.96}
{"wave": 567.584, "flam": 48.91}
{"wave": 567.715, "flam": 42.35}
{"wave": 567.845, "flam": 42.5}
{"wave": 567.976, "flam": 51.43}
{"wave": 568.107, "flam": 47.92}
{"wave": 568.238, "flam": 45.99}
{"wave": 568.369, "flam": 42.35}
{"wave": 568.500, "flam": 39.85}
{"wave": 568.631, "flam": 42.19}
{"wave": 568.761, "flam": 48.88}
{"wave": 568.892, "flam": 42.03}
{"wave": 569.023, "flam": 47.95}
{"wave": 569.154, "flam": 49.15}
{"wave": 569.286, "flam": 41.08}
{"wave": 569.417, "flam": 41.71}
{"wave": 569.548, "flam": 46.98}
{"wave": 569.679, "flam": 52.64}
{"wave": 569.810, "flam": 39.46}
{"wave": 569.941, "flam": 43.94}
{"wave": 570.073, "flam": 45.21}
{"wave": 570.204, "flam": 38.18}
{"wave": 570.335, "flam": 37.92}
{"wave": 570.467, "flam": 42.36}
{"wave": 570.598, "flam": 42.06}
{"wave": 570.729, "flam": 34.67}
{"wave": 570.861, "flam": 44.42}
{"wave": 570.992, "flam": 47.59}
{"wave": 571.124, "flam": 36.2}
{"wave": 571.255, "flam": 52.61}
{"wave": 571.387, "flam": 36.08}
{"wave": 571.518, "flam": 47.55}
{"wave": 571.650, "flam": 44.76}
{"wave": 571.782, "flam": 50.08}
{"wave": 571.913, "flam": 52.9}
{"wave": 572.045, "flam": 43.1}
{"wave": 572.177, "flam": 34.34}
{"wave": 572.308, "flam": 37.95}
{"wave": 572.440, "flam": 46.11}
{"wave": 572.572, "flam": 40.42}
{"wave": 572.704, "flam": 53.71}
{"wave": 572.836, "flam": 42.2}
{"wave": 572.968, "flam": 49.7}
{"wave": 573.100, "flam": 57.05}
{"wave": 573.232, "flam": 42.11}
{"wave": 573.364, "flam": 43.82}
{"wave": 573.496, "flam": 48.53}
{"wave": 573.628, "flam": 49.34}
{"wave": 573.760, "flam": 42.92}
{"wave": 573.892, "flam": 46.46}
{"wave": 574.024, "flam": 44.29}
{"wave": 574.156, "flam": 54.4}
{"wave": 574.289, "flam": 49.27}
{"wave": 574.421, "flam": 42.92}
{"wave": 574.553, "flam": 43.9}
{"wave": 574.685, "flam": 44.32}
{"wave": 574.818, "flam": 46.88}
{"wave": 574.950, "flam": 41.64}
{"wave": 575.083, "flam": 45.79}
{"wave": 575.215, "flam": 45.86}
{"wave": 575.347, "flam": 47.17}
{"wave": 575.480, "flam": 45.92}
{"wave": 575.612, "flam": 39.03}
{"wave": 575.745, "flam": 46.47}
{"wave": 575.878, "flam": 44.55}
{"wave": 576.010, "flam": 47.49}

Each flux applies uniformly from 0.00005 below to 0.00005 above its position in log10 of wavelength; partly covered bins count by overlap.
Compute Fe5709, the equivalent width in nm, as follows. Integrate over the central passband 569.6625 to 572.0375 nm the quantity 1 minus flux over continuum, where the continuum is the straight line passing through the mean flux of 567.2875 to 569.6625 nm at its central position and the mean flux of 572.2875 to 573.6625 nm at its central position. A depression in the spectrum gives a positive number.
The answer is 0.11 nm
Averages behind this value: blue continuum 44.9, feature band 43.6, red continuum 46.6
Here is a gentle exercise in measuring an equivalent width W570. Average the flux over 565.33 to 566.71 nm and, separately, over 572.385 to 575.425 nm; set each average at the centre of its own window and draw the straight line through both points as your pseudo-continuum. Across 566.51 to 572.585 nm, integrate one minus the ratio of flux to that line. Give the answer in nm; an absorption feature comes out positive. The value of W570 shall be 0.06 nm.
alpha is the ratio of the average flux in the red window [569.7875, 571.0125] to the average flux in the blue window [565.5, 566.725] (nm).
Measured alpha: 0.96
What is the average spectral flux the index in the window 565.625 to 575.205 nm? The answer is 44.8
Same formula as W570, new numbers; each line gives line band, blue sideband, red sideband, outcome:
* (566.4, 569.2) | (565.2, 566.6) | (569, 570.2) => -0.08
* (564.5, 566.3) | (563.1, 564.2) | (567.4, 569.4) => 0.04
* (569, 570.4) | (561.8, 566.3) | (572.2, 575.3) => 0.03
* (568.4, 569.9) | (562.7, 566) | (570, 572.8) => -0.04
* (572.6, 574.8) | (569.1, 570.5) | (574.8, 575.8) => -0.13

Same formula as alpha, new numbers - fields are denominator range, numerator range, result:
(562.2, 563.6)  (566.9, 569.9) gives 1.04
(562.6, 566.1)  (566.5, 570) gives 1.03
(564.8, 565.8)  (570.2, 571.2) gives 0.93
